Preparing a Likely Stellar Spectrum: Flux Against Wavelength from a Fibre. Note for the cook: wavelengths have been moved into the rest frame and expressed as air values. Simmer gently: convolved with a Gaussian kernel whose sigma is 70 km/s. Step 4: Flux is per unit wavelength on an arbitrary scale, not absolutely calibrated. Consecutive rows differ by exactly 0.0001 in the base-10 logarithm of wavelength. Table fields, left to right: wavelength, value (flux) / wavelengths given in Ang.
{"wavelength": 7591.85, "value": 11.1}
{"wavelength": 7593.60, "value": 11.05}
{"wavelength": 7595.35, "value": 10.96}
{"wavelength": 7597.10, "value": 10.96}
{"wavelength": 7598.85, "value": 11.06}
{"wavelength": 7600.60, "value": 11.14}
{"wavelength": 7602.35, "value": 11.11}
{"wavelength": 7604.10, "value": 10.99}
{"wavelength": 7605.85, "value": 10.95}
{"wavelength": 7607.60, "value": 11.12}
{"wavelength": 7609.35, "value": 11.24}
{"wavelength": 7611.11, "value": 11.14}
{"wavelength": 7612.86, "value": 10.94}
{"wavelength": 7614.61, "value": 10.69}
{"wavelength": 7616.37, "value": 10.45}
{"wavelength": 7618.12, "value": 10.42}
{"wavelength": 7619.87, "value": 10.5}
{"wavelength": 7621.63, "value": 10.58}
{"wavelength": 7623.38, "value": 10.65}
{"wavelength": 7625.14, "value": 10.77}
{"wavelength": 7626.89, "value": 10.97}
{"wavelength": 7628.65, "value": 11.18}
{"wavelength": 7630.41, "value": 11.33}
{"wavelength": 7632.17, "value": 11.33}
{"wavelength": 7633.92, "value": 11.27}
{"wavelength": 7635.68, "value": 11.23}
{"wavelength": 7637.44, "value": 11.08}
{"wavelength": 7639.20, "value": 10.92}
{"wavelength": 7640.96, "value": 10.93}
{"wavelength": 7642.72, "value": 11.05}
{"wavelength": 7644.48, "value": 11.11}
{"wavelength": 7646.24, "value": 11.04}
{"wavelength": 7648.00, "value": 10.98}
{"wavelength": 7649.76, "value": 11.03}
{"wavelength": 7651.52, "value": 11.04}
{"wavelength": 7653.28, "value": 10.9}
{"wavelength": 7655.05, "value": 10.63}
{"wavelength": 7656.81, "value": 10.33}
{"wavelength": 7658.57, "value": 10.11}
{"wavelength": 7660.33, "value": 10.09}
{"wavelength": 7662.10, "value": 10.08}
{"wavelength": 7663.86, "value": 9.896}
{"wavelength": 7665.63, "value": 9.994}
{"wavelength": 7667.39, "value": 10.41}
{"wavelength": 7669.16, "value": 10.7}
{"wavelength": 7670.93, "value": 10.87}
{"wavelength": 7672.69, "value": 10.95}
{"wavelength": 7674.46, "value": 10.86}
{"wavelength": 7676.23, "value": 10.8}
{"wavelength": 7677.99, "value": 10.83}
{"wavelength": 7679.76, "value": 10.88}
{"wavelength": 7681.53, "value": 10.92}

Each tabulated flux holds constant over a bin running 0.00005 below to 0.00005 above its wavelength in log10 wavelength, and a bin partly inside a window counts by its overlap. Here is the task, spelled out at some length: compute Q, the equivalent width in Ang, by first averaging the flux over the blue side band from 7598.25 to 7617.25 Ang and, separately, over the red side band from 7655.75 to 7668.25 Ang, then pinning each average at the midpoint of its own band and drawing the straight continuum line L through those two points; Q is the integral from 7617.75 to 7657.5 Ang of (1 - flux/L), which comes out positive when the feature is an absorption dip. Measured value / -1.6 Ang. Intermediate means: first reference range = 11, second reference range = 10.1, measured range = 10.9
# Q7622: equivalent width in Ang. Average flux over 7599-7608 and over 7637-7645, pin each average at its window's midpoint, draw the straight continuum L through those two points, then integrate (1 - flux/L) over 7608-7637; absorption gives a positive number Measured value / 0.3 Ang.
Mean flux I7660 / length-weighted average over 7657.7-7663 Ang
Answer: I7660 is 10.1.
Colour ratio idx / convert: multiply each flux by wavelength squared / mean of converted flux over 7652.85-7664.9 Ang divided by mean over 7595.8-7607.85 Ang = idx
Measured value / 0.94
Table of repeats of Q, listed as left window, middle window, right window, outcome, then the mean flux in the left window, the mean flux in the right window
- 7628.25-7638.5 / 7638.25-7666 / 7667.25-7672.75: 0.85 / 11.2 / 10.7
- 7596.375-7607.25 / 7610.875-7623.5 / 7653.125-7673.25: 0.27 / 11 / 10.4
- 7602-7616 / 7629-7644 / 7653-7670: -0.73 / 11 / 10.3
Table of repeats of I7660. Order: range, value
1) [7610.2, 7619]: 10.7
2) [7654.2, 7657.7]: 10.5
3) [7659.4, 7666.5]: 10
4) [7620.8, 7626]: 10.7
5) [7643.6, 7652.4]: 11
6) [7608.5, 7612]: 11.2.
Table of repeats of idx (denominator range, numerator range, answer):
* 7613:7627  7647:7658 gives 1.02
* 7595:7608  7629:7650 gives 1.02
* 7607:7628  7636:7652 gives 1.03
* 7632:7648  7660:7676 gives 0.95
